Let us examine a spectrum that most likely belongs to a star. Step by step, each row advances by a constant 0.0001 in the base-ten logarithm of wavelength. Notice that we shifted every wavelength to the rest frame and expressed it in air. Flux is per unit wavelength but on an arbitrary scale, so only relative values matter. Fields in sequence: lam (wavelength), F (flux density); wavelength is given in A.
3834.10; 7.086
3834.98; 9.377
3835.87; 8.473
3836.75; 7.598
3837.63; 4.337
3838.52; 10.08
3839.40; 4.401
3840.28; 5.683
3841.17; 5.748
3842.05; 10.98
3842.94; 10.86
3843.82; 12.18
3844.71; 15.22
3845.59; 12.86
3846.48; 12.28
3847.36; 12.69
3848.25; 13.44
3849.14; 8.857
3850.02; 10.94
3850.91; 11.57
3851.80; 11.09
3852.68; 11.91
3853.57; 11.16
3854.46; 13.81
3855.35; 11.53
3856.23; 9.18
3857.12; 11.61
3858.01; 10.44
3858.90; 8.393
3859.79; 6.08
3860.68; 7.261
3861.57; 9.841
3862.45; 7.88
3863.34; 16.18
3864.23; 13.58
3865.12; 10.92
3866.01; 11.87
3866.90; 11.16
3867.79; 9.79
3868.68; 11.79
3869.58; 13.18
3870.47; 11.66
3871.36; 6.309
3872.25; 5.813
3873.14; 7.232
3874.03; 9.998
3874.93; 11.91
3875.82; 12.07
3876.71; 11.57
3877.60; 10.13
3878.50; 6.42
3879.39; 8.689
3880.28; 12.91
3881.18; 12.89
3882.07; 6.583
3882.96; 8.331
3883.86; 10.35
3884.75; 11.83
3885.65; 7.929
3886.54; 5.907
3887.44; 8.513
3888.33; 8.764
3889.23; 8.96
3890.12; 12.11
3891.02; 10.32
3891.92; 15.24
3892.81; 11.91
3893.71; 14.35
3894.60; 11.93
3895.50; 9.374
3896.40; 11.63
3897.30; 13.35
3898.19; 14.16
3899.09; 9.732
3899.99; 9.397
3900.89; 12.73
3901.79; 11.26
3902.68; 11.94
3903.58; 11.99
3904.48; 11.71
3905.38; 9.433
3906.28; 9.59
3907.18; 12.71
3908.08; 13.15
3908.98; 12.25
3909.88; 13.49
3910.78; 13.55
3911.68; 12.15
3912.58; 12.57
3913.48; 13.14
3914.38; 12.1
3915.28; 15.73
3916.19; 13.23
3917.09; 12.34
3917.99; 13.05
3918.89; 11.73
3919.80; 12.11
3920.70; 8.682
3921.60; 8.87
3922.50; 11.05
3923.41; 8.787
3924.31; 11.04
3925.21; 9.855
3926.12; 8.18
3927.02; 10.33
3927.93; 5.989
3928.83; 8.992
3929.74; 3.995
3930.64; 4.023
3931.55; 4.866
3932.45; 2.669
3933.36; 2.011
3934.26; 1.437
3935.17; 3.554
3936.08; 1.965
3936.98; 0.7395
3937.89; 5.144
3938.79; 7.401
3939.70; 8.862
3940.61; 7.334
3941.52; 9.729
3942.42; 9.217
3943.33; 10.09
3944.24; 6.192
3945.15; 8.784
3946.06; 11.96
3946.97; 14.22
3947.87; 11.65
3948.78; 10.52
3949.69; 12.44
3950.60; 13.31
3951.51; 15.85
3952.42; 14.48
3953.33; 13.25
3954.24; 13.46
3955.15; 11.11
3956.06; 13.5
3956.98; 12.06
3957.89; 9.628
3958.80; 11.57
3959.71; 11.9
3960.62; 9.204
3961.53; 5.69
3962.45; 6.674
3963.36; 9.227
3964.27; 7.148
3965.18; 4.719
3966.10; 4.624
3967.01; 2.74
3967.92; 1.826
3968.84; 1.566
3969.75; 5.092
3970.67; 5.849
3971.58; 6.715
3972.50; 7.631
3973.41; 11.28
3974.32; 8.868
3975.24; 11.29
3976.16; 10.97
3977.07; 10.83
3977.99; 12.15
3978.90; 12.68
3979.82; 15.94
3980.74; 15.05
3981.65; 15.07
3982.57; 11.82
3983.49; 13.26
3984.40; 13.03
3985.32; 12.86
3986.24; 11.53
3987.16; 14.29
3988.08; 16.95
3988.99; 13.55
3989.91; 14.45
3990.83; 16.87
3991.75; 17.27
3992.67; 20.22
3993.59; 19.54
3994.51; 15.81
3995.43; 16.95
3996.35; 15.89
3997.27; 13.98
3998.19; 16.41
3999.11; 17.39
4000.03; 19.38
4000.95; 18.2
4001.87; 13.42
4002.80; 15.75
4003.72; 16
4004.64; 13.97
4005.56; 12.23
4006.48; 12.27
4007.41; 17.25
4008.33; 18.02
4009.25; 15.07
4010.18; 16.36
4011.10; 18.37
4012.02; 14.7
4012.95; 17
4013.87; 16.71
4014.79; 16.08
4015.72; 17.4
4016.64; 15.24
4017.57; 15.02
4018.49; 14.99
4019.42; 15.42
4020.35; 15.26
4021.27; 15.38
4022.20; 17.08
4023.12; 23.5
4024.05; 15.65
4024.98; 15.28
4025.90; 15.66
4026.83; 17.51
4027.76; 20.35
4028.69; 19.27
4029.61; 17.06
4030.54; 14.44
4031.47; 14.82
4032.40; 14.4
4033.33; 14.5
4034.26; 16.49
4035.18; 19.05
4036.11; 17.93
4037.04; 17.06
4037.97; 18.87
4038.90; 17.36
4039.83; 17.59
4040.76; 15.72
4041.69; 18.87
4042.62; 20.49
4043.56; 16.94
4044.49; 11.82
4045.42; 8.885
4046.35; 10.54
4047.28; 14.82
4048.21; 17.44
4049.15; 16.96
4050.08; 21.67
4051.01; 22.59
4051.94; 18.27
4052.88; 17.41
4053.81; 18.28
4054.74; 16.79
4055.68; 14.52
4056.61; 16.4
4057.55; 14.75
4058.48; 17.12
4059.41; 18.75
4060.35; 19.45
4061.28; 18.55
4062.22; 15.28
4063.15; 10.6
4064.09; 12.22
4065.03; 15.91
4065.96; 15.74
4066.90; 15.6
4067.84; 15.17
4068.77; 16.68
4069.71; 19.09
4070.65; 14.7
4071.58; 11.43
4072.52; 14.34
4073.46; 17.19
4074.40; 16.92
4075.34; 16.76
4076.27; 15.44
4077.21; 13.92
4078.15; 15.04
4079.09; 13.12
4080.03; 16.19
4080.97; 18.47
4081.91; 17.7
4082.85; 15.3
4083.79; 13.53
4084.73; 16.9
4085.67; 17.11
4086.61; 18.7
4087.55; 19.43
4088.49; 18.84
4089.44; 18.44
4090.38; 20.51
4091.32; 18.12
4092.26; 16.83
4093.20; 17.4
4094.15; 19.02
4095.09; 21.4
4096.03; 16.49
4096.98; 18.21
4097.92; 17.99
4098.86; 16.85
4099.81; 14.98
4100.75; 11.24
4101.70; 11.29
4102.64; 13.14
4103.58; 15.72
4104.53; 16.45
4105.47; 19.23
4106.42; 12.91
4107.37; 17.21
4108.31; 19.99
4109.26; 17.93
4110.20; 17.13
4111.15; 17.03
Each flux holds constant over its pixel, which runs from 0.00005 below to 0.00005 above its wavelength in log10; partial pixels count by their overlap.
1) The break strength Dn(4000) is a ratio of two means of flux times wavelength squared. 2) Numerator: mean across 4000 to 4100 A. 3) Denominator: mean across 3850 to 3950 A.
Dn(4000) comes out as 1.8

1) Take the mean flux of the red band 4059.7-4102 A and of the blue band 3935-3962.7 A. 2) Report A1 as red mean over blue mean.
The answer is 1.7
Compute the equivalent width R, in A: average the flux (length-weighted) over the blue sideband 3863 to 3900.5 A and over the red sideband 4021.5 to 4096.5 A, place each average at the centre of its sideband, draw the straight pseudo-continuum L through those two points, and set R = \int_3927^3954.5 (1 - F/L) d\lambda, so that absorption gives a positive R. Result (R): 9.94 A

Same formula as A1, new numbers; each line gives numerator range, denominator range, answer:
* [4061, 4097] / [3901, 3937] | 1.72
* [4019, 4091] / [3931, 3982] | 1.88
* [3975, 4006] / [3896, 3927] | 1.28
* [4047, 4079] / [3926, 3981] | 1.92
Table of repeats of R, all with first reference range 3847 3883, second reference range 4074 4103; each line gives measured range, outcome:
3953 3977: 8.8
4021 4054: -3.7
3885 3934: 5.1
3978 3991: -0.2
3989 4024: -4.7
